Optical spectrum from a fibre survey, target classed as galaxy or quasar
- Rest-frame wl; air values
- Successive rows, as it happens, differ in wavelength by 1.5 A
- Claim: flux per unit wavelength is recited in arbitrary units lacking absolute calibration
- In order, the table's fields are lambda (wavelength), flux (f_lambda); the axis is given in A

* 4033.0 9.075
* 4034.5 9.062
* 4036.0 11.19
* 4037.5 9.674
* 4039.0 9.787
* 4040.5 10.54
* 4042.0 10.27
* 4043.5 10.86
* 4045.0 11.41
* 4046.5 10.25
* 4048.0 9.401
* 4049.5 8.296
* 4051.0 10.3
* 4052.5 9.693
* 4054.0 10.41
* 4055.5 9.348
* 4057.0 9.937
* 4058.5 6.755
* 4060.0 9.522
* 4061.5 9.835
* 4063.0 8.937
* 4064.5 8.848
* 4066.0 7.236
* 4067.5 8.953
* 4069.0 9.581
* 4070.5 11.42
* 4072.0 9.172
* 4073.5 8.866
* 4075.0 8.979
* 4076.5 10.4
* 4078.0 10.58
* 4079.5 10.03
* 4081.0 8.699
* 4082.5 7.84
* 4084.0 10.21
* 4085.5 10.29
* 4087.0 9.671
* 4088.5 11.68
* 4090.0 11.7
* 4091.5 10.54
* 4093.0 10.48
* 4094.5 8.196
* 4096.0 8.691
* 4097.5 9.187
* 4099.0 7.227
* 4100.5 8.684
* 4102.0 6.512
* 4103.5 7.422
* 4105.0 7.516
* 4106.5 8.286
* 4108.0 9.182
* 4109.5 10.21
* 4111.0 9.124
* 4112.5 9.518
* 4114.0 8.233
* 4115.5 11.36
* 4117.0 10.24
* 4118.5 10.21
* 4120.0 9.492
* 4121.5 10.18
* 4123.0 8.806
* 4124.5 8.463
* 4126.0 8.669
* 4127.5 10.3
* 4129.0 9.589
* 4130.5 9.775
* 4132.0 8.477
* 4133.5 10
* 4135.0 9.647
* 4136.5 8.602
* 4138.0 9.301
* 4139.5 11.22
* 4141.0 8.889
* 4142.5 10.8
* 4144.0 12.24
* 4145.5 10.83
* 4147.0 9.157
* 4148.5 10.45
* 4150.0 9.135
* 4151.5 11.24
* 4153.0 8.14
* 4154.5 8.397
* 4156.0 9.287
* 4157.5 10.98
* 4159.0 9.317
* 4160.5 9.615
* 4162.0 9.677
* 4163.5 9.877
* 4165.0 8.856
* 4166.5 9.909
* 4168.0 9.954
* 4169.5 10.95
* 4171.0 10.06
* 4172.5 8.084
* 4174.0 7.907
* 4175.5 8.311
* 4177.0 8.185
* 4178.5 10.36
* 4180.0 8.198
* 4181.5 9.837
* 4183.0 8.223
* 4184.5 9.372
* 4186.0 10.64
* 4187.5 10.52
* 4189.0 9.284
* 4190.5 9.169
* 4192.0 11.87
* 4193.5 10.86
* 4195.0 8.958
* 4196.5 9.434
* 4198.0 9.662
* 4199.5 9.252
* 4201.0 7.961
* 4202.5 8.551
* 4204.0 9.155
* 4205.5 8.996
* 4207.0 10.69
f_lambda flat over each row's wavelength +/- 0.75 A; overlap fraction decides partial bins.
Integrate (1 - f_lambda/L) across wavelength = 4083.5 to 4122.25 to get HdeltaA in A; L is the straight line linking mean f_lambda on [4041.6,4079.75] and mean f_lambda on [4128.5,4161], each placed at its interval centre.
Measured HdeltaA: 1.2 A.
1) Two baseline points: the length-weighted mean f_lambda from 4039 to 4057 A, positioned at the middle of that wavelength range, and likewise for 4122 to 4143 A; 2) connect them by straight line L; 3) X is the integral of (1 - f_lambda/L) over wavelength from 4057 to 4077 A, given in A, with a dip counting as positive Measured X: 1.6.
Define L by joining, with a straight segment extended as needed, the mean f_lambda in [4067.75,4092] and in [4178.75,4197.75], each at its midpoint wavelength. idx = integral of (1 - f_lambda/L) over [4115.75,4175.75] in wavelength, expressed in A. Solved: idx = 1.0 A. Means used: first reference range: 9.95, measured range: 9.65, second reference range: 9.71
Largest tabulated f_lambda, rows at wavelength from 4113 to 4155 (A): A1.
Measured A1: 12.24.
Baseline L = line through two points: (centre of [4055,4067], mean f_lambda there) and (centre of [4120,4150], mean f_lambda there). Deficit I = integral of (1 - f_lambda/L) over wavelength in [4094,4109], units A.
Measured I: 1.91 A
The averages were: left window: 8.79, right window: 9.74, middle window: 8.12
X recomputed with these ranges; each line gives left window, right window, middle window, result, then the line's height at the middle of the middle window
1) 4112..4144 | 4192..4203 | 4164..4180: 0.5 A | 9.52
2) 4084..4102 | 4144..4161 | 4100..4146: 1.3 A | 9.68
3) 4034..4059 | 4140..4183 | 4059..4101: 1.4 A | 9.79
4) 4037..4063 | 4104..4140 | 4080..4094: -0.7 A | 9.58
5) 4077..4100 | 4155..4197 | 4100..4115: 1.8 A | 9.64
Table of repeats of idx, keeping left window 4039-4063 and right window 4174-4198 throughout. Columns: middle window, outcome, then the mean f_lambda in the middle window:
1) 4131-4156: -0.5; 9.77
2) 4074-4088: 0.1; 9.66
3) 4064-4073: 0.5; 9.2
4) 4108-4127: 0.2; 9.54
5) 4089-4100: 0.2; 9.47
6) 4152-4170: -0.1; 9.58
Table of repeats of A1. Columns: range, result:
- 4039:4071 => 11.42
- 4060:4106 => 11.7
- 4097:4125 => 11.36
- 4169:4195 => 11.87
